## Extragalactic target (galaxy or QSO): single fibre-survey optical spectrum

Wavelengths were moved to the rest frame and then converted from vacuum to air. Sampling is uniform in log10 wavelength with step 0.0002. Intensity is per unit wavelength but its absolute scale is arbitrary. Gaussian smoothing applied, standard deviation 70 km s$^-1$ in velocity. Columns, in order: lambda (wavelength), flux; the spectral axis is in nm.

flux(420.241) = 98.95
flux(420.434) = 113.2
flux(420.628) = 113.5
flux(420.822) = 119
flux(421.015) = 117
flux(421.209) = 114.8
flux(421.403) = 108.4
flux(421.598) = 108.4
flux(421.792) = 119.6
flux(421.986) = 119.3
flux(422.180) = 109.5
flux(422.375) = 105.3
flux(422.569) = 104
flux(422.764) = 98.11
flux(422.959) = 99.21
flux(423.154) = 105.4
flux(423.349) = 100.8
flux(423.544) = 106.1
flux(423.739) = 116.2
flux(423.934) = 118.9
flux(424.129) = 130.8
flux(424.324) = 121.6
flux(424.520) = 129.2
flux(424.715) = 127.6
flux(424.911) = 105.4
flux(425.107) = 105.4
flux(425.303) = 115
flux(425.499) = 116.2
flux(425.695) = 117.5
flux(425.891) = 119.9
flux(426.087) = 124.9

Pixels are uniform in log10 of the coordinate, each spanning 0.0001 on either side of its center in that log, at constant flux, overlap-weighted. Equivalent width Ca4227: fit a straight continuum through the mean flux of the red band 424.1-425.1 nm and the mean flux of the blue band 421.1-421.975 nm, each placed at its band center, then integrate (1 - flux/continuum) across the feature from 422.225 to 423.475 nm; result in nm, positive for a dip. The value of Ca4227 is 0.15 nm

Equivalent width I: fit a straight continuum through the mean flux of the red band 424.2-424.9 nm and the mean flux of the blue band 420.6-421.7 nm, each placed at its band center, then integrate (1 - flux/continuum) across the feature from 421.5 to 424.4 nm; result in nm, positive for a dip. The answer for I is 0.20 nm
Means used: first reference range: 114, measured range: 111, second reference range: 124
